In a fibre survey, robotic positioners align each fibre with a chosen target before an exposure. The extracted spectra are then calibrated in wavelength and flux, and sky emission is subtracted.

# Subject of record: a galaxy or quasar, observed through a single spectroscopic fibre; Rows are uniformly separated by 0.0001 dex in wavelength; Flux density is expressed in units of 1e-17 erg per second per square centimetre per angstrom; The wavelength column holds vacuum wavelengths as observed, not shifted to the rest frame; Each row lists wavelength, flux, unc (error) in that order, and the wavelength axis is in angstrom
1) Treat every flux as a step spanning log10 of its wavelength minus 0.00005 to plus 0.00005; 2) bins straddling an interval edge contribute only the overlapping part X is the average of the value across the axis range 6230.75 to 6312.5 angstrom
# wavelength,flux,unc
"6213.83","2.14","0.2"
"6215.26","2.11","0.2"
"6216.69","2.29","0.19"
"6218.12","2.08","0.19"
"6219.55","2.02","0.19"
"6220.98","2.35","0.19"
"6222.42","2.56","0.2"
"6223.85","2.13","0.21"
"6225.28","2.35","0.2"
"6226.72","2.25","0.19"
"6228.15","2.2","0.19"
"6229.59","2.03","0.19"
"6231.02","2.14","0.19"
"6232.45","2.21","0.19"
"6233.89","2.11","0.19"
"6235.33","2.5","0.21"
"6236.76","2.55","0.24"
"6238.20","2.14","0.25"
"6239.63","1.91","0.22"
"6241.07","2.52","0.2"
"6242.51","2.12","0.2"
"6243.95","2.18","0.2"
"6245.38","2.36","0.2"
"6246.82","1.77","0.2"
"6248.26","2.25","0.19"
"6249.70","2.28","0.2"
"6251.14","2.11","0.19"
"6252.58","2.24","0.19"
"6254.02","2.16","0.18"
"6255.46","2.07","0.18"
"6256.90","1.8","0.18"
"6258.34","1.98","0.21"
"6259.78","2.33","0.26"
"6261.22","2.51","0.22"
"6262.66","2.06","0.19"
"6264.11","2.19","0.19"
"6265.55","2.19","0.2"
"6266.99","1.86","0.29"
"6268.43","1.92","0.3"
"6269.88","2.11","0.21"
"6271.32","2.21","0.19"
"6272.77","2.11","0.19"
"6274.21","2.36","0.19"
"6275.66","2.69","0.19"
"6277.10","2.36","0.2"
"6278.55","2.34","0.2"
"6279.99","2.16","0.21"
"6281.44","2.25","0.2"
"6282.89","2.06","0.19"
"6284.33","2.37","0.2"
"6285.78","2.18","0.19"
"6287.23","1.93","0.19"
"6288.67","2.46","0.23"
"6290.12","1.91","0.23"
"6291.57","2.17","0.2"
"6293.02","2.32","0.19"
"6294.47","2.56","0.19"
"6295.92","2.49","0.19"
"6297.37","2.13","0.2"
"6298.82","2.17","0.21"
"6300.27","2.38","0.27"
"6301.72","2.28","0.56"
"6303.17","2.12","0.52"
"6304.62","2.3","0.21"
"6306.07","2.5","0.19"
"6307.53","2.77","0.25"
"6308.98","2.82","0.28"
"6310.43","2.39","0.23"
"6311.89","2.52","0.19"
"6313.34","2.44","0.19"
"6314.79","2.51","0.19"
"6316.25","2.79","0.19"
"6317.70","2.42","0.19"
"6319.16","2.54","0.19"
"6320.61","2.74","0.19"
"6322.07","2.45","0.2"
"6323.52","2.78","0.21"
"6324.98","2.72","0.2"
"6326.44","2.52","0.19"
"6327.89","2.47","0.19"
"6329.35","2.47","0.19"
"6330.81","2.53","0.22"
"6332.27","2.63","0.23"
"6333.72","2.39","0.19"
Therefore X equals 2.24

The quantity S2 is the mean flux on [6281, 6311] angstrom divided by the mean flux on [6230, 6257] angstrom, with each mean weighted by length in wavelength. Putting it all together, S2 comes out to 1.06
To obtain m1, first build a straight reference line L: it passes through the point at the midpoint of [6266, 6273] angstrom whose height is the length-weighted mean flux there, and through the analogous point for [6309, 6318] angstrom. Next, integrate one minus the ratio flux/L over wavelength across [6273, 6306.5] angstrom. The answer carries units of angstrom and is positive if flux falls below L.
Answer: -0.2 angstrom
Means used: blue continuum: 2.04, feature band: 2.28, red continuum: 2.54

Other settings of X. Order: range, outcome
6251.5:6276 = 2.15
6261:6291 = 2.2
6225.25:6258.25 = 2.18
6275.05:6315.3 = 2.34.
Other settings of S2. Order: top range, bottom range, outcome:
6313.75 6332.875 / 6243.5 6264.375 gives 1.20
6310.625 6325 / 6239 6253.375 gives 1.18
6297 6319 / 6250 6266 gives 1.14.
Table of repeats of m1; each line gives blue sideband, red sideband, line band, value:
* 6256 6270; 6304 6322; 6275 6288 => 0.02 angstrom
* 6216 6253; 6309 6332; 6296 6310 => 0.57 angstrom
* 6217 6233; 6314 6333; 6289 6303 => 1.20 angstrom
